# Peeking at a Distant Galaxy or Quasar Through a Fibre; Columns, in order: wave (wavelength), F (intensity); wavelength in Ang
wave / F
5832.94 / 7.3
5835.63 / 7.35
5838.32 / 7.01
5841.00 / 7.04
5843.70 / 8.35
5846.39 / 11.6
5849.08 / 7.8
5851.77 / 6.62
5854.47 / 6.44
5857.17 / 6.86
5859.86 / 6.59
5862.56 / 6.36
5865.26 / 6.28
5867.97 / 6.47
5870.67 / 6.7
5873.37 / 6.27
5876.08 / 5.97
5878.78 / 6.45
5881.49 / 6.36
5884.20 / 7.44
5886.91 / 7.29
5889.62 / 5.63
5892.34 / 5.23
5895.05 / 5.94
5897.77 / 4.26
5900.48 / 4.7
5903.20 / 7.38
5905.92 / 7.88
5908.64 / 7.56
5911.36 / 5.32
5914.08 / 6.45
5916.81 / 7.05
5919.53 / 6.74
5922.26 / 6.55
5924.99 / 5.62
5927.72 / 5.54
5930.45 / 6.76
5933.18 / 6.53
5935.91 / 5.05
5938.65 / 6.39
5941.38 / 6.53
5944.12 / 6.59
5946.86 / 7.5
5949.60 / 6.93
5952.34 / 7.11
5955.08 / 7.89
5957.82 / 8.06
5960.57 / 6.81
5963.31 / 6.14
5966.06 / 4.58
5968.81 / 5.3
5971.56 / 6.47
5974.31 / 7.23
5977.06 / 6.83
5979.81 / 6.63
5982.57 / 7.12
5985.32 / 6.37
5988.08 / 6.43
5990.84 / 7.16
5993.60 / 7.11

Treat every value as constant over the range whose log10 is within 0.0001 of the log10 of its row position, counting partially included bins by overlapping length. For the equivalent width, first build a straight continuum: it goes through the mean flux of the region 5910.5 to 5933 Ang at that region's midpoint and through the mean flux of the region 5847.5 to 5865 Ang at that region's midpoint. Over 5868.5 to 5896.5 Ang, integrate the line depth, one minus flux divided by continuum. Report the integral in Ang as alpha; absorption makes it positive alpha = 1.2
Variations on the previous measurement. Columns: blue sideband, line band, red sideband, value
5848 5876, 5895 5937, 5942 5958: 4.7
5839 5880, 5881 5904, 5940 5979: 3.2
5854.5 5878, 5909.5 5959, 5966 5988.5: -1.3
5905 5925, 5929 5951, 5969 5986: 0.5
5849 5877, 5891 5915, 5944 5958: 2.9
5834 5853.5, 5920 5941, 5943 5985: 2.8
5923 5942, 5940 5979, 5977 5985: -1.5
